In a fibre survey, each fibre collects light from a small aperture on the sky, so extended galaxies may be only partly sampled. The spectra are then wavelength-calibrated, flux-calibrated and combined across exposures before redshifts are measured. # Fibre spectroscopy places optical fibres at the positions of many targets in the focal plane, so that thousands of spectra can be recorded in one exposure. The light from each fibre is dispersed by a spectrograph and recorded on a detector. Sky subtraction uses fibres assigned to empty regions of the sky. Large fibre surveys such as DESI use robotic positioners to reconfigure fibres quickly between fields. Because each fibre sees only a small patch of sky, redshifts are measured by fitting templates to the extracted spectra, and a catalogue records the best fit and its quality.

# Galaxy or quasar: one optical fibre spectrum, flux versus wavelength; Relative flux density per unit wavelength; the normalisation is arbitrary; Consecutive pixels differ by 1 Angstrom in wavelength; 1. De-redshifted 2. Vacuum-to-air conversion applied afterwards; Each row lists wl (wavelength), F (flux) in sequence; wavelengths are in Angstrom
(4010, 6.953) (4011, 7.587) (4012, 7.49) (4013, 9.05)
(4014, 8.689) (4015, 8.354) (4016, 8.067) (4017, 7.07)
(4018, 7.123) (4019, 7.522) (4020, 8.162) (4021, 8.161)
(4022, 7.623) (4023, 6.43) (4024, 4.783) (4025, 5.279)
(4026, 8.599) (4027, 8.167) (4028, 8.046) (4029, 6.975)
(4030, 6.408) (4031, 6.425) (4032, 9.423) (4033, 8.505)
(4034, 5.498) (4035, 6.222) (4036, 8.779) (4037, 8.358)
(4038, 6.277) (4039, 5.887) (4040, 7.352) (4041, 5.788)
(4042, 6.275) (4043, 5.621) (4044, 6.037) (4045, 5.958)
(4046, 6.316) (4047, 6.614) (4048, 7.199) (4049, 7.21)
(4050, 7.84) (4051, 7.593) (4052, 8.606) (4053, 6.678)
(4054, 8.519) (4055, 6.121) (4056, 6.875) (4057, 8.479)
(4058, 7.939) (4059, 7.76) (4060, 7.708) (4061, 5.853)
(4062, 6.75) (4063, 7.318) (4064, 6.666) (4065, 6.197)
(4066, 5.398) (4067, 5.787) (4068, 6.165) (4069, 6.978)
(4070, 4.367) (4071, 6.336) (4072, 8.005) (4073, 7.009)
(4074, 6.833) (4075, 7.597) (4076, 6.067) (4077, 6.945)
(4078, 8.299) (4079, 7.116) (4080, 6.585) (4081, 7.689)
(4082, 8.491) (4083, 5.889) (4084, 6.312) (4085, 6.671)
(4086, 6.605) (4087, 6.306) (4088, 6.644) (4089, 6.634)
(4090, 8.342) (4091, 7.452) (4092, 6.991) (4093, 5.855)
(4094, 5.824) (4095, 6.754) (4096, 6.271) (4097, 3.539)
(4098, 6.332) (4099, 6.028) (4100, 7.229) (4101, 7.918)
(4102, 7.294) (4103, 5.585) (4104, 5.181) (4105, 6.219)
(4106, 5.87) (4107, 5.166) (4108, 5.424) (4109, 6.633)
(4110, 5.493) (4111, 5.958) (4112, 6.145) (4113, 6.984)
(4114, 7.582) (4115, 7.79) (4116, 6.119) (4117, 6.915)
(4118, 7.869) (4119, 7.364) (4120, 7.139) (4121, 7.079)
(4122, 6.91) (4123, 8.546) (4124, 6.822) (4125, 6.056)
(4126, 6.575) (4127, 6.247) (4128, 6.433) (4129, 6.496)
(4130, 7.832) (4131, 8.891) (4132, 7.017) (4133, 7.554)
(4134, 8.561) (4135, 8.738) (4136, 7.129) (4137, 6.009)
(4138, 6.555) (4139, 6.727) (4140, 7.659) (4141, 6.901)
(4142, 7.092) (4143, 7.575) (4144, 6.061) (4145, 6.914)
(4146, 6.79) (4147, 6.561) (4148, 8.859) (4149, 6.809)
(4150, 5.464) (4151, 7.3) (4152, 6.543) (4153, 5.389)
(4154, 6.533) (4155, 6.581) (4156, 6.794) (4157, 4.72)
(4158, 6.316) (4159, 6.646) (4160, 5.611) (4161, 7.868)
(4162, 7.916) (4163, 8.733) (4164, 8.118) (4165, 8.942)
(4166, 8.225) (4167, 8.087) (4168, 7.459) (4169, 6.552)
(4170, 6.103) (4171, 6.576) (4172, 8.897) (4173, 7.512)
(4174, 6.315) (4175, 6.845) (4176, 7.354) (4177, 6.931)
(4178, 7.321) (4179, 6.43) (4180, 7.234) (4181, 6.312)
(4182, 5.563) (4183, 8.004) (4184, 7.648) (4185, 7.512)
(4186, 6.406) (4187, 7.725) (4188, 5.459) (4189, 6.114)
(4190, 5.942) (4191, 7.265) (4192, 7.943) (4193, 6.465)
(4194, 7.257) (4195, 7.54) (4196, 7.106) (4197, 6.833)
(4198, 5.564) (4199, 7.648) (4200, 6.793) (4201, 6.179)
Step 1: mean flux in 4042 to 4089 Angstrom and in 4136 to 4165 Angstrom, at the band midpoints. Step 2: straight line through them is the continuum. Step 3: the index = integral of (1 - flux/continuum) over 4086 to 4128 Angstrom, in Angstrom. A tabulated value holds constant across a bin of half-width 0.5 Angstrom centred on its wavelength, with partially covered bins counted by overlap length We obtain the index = 1.8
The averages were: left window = 6.86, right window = 6.86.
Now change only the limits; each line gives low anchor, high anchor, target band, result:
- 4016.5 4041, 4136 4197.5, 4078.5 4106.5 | 2.08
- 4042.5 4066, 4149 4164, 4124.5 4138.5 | -0.85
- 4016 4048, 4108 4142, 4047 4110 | 2.46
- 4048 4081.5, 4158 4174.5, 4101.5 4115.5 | 1.87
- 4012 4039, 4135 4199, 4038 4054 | 1.28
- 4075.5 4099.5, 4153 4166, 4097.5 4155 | 0.37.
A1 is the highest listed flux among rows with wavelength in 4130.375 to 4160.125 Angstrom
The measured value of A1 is 8.891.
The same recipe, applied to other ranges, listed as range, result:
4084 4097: 8.342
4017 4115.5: 9.423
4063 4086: 8.491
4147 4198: 8.942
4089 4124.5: 8.546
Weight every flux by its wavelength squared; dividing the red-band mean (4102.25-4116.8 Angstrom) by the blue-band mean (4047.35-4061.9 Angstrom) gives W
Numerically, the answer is 0.9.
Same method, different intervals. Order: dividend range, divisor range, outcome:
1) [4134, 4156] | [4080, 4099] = 1.08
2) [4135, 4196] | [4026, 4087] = 1.06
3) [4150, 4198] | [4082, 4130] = 1.09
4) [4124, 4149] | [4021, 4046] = 1.09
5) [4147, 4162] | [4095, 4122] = 1.04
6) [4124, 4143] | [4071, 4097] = 1.07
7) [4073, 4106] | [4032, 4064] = 0.96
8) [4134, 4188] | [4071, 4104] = 1.08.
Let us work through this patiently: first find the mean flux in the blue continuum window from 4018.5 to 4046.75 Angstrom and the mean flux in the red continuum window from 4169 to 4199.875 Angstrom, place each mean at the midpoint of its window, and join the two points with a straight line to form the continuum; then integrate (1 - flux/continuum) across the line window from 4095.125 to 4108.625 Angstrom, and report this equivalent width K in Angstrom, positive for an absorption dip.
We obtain 1.8 Angstrom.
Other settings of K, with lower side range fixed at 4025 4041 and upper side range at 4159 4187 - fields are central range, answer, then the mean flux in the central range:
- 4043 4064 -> 0.46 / 7.12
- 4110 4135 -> 0.53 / 7.12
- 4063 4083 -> 1.43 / 6.76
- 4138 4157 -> 1.38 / 6.75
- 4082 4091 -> 0.57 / 6.82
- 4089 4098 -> 1.10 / 6.39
